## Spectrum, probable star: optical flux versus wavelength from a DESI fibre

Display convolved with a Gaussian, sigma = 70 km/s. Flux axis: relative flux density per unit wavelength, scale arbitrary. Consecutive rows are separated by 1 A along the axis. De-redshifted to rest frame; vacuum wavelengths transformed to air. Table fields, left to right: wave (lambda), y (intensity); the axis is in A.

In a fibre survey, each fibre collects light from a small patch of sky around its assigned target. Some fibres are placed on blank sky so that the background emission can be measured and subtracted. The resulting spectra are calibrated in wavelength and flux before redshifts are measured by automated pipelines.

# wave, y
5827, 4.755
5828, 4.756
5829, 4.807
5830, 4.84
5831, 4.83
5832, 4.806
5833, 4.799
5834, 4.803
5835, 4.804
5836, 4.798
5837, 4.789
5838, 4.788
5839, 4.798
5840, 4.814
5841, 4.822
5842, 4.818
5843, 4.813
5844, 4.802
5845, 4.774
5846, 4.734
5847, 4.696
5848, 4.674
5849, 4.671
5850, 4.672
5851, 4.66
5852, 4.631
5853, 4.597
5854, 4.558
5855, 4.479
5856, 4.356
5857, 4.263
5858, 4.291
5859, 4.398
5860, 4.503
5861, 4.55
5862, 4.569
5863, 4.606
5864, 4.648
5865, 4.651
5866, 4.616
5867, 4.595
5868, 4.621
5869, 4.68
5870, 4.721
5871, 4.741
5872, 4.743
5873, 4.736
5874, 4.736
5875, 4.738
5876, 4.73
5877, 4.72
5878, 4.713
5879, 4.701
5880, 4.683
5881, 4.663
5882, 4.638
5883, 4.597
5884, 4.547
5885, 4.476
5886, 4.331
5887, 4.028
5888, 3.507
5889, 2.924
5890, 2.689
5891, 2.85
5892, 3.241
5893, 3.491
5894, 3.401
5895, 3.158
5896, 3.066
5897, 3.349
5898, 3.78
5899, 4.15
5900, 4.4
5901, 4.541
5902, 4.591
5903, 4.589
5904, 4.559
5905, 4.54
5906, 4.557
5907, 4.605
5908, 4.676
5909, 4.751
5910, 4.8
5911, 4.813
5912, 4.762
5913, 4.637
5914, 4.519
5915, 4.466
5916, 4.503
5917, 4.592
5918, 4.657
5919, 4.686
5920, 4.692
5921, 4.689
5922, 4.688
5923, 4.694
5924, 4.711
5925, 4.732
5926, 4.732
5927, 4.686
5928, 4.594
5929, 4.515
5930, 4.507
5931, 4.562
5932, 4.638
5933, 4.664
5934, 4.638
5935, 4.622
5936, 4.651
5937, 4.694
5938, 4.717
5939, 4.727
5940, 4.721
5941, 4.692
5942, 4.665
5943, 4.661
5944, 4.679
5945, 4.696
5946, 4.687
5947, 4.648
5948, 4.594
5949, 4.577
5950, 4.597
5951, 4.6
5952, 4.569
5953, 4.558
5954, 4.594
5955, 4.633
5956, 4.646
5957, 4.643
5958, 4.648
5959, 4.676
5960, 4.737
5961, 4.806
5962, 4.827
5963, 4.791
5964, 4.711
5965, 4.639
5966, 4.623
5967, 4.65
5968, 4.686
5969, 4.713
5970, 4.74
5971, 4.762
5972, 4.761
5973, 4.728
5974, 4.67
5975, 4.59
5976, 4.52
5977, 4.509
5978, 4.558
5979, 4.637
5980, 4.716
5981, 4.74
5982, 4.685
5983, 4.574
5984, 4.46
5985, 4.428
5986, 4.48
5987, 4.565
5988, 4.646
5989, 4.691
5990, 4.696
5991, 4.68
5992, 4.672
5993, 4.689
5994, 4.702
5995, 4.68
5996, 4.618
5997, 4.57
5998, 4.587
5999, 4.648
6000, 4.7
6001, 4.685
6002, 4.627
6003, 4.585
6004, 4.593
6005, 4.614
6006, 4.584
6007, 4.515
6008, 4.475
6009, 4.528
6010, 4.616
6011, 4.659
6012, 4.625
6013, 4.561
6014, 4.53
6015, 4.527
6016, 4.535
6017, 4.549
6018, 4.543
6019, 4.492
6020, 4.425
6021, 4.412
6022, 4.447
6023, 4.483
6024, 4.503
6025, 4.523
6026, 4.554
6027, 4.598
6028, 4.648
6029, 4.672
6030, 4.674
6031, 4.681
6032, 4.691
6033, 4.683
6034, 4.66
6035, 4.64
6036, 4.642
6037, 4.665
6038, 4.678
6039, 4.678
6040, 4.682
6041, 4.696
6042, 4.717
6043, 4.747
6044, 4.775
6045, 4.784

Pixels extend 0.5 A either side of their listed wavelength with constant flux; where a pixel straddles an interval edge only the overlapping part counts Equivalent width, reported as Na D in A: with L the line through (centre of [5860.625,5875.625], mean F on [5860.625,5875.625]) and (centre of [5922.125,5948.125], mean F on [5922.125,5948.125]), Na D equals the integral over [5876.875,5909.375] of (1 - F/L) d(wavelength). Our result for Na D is 3.9 A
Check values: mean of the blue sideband 4.66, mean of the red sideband 4.66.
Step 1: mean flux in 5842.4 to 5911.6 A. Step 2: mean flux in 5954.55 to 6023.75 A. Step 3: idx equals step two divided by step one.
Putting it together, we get 1.05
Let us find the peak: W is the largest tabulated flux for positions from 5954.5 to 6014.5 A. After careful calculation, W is 4.827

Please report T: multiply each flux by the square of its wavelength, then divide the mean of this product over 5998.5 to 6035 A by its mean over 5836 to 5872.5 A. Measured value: 1.0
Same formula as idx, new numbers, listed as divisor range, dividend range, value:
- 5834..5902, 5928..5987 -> 1.06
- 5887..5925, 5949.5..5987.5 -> 1.10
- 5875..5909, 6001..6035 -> 1.11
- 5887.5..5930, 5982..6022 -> 1.08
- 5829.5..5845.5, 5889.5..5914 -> 0.85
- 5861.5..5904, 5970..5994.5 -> 1.09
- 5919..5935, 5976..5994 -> 0.99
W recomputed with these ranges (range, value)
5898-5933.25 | 4.813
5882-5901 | 4.638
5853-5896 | 4.743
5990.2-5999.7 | 4.702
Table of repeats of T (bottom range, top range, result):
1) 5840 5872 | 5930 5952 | 1.03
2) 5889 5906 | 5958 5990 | 1.27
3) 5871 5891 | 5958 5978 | 1.11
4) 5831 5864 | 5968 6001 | 1.04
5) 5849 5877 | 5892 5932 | 0.98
